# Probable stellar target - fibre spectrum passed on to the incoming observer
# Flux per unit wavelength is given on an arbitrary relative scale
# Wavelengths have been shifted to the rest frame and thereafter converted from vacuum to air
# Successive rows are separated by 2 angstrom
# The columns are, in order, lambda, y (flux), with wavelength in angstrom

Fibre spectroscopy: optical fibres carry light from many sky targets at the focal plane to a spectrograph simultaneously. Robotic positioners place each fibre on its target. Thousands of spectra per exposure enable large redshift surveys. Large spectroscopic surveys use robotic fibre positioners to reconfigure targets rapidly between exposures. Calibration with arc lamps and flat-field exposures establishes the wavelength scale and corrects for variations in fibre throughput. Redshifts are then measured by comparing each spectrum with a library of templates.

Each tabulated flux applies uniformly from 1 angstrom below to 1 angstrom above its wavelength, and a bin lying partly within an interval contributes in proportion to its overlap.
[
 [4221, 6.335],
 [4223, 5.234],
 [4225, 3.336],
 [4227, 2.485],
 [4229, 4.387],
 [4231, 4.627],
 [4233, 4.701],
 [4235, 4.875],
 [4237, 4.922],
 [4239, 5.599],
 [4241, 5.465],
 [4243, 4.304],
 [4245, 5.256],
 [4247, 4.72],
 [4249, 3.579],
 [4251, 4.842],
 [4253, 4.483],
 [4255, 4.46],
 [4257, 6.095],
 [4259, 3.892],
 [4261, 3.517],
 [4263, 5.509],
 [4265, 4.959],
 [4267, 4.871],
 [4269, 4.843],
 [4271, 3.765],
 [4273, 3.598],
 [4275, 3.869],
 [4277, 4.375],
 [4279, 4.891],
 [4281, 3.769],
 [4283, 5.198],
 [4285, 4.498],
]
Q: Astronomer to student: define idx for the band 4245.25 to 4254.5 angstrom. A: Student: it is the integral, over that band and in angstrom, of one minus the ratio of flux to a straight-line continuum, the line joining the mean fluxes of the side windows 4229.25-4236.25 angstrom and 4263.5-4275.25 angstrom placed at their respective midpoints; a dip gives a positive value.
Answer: 0.17 angstrom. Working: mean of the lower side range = 4.7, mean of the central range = 4.48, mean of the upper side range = 4.4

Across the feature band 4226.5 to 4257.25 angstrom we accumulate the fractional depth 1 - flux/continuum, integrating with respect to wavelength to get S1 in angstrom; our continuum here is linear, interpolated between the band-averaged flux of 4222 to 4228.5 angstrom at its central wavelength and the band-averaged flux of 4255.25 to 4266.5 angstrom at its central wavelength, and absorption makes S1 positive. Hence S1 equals -3.3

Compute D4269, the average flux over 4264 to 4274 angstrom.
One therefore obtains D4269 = 4.41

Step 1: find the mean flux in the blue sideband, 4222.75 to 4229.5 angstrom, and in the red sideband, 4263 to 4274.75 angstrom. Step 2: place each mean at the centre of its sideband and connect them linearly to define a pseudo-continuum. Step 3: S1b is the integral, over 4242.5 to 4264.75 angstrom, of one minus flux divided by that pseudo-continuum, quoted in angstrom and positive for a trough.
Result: -2.36 angstrom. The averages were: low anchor 3.67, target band 4.62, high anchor 4.47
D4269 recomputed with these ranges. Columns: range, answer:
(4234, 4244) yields 5.03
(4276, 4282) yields 4.34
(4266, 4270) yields 4.86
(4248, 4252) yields 4.21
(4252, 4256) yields 4.47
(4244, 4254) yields 4.58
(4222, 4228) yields 3.69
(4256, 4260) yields 4.99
